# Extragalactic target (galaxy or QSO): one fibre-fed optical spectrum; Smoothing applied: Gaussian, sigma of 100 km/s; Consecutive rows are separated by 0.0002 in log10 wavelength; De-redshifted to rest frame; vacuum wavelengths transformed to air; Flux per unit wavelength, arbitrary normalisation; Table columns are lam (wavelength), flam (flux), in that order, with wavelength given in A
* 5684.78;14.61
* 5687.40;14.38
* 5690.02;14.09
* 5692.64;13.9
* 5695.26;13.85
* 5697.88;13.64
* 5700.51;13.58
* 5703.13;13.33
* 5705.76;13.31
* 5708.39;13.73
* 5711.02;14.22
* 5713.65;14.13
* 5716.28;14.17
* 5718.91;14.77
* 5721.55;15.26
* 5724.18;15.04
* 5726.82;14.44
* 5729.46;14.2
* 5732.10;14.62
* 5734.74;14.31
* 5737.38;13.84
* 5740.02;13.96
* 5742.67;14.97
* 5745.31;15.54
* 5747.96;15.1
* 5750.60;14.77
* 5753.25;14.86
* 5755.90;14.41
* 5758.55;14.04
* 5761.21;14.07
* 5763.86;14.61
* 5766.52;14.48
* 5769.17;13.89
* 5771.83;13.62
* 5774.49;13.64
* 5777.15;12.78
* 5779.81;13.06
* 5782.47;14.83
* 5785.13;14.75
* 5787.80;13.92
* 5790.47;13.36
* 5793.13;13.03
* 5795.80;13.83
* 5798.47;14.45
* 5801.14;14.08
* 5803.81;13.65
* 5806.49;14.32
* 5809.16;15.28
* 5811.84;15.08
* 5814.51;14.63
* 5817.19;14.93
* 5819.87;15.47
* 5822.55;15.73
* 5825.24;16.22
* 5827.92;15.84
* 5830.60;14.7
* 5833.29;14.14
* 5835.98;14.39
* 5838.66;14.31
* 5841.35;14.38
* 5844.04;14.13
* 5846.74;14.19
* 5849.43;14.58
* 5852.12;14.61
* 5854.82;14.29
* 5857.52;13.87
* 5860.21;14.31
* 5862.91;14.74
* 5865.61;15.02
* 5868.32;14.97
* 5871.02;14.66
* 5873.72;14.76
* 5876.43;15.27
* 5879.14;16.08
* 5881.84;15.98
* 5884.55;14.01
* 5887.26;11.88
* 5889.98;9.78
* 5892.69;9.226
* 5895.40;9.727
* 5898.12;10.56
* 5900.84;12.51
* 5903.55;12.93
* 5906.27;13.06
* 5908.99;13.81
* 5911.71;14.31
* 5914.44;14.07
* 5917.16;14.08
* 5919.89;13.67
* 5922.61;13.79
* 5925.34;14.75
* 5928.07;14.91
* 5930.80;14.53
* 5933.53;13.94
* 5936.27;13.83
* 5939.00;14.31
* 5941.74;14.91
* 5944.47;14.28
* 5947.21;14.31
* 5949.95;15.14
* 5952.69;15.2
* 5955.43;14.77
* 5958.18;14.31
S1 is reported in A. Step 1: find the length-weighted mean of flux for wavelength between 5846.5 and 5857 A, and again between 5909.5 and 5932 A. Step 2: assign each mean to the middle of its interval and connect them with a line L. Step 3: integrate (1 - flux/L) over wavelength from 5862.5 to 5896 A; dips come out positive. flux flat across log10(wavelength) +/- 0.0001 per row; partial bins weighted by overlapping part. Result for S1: 1.7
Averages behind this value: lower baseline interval 14.4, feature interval 13.6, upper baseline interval 14.2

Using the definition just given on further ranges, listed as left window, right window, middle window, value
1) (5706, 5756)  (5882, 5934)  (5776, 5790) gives 0.2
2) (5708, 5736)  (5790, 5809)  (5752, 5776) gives 0.0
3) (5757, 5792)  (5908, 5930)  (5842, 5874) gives -1.0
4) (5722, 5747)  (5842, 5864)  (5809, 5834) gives -1.4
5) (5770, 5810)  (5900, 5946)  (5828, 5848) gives -0.7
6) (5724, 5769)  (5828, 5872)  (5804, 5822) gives -0.5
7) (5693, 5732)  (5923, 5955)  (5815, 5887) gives -2.0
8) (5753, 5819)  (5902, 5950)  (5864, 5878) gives -0.8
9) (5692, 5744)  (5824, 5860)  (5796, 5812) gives 0.1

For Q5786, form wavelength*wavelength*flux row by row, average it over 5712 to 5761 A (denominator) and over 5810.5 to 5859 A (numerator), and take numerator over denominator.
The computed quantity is 1.05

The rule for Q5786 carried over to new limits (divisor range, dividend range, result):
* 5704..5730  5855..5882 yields 1.10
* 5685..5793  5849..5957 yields 1.04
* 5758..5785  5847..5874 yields 1.08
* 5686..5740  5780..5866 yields 1.07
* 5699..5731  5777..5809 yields 1.01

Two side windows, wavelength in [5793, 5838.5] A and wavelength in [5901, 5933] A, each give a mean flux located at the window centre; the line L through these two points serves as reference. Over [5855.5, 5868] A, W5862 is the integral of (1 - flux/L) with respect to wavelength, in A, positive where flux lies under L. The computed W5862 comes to -0.1 A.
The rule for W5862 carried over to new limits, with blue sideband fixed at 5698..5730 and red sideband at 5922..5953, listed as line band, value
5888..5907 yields 4.4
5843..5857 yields 0.0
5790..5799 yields 0.4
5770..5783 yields 0.7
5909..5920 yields 0.3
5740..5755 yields -0.8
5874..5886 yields -0.7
